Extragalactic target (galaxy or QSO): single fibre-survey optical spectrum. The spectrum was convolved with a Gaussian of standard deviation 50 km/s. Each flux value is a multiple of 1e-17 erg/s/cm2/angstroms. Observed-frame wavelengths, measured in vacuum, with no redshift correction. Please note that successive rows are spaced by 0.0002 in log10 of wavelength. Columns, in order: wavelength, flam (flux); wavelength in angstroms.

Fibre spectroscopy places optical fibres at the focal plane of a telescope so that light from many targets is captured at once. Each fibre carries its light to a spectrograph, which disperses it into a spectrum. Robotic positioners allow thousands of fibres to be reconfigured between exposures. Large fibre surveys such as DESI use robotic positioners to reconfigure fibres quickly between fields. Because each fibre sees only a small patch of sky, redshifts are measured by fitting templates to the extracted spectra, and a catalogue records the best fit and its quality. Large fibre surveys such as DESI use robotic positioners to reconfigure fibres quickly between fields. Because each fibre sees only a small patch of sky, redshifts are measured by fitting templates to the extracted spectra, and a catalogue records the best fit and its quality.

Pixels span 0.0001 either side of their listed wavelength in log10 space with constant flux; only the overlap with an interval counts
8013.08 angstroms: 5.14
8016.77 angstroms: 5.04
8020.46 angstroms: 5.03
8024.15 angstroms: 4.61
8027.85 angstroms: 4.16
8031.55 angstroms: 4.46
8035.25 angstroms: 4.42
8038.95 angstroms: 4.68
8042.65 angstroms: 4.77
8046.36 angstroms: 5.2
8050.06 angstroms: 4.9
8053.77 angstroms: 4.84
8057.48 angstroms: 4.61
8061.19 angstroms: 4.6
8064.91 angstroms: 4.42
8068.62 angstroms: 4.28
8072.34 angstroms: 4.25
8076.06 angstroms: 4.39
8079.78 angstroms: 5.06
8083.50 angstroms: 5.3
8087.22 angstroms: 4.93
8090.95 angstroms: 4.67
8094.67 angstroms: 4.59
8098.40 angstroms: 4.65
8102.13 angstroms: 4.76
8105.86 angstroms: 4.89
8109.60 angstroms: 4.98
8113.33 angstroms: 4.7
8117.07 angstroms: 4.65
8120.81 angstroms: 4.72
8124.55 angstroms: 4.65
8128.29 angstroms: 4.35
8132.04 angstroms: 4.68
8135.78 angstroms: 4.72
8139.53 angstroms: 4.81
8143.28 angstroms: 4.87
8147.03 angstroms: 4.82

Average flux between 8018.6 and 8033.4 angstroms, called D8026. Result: 4.57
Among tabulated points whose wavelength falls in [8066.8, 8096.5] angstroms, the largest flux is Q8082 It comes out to 5.3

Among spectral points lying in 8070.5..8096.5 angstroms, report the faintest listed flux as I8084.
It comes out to 4.25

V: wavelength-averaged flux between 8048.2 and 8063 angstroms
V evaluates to 4.74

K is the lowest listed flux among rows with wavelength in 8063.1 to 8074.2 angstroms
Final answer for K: 4.25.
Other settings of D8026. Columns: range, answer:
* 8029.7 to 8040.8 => 4.52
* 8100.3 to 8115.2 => 4.83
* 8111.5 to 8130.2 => 4.61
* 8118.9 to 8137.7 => 4.62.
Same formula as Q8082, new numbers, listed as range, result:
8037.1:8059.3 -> 5.2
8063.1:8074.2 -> 4.42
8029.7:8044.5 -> 4.77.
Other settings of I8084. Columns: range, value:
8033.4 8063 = 4.42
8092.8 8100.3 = 4.59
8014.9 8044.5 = 4.16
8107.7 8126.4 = 4.65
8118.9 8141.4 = 4.35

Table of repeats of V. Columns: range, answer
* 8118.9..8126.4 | 4.68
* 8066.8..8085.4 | 4.66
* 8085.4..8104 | 4.72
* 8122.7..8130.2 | 4.5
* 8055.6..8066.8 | 4.54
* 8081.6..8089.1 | 5.11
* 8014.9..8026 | 4.9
